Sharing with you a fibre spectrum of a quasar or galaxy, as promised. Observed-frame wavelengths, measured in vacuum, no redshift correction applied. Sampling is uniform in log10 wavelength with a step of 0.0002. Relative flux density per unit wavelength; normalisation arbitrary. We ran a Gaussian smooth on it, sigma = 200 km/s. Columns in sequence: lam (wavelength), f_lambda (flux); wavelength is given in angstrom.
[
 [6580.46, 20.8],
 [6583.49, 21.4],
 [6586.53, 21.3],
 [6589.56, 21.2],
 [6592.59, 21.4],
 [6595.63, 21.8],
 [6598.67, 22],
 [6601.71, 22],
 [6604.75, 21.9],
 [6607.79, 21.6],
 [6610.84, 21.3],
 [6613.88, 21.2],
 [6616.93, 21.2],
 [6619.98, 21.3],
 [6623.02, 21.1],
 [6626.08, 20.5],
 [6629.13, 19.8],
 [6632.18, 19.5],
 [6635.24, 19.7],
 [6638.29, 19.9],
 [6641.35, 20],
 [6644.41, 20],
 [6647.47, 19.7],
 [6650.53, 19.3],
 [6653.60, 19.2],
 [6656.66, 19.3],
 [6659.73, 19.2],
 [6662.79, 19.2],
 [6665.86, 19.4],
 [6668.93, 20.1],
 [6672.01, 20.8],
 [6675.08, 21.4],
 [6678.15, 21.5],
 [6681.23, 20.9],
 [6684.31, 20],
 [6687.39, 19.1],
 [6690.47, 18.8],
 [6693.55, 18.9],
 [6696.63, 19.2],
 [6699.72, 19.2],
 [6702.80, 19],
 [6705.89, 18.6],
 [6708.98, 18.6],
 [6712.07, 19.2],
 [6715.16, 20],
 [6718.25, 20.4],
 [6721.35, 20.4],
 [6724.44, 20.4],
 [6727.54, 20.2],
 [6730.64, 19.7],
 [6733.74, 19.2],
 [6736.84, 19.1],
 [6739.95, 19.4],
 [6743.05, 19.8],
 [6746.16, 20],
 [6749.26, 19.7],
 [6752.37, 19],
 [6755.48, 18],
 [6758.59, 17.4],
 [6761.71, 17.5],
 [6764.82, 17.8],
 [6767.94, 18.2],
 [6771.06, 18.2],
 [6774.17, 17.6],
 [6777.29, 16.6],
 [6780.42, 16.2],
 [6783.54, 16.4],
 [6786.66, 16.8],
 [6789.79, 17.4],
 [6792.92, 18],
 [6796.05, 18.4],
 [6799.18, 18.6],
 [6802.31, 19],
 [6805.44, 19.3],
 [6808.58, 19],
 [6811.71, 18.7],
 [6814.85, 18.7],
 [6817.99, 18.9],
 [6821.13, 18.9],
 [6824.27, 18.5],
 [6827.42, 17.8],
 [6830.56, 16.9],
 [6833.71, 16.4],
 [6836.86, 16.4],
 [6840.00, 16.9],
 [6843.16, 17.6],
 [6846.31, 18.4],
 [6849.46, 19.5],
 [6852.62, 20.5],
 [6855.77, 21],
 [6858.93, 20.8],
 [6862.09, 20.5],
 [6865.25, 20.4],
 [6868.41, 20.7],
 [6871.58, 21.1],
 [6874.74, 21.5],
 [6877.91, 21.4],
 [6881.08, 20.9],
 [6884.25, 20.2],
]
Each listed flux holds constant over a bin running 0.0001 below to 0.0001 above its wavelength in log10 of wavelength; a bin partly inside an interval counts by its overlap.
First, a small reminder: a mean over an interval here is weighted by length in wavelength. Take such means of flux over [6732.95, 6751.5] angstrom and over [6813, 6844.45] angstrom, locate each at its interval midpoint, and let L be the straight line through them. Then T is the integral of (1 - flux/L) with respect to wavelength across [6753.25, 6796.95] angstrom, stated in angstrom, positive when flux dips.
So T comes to 3.2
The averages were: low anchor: 19.5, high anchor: 17.7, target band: 17.5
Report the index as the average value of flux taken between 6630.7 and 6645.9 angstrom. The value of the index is 19.8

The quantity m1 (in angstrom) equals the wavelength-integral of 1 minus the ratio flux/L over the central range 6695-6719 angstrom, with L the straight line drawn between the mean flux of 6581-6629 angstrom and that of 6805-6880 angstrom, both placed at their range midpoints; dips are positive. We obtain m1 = 1.38 angstrom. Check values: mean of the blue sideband 21.4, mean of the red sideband 19.2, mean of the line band 19.2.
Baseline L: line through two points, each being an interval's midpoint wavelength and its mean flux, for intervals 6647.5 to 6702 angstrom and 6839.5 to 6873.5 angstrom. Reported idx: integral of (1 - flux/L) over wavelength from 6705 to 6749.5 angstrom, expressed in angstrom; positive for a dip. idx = 0.2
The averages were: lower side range 19.7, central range 19.7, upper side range 19.9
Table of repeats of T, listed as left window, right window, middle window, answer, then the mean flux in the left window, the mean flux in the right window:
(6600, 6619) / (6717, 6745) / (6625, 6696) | 3.4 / 21.5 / 19.8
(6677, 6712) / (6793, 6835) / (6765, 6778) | 0.7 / 19.4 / 18.4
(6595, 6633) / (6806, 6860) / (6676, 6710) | 1.2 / 21.2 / 18.5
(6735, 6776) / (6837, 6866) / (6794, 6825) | 0.3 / 18.6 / 19.3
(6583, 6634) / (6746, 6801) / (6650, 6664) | 0.7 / 21.2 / 17.8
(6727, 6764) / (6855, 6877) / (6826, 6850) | 3.6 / 19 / 20.9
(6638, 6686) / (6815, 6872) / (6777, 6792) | 2.0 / 20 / 18.9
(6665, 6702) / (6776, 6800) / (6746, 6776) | -0.5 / 19.9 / 17.3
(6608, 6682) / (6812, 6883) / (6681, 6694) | 0.4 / 20.2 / 19.3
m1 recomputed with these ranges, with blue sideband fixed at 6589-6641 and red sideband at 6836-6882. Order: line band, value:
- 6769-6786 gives 2.7 angstrom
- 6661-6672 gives 0.5 angstrom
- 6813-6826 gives 0.9 angstrom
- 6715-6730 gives 0.2 angstrom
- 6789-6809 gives 1.6 angstrom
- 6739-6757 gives 0.9 angstrom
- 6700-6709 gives 0.8 angstrom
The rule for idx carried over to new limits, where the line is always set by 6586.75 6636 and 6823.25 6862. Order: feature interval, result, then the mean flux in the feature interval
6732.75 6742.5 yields 0.2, 19.3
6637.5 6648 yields 0.4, 19.9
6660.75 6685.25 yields 0.0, 20.4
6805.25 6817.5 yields 0.0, 18.9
